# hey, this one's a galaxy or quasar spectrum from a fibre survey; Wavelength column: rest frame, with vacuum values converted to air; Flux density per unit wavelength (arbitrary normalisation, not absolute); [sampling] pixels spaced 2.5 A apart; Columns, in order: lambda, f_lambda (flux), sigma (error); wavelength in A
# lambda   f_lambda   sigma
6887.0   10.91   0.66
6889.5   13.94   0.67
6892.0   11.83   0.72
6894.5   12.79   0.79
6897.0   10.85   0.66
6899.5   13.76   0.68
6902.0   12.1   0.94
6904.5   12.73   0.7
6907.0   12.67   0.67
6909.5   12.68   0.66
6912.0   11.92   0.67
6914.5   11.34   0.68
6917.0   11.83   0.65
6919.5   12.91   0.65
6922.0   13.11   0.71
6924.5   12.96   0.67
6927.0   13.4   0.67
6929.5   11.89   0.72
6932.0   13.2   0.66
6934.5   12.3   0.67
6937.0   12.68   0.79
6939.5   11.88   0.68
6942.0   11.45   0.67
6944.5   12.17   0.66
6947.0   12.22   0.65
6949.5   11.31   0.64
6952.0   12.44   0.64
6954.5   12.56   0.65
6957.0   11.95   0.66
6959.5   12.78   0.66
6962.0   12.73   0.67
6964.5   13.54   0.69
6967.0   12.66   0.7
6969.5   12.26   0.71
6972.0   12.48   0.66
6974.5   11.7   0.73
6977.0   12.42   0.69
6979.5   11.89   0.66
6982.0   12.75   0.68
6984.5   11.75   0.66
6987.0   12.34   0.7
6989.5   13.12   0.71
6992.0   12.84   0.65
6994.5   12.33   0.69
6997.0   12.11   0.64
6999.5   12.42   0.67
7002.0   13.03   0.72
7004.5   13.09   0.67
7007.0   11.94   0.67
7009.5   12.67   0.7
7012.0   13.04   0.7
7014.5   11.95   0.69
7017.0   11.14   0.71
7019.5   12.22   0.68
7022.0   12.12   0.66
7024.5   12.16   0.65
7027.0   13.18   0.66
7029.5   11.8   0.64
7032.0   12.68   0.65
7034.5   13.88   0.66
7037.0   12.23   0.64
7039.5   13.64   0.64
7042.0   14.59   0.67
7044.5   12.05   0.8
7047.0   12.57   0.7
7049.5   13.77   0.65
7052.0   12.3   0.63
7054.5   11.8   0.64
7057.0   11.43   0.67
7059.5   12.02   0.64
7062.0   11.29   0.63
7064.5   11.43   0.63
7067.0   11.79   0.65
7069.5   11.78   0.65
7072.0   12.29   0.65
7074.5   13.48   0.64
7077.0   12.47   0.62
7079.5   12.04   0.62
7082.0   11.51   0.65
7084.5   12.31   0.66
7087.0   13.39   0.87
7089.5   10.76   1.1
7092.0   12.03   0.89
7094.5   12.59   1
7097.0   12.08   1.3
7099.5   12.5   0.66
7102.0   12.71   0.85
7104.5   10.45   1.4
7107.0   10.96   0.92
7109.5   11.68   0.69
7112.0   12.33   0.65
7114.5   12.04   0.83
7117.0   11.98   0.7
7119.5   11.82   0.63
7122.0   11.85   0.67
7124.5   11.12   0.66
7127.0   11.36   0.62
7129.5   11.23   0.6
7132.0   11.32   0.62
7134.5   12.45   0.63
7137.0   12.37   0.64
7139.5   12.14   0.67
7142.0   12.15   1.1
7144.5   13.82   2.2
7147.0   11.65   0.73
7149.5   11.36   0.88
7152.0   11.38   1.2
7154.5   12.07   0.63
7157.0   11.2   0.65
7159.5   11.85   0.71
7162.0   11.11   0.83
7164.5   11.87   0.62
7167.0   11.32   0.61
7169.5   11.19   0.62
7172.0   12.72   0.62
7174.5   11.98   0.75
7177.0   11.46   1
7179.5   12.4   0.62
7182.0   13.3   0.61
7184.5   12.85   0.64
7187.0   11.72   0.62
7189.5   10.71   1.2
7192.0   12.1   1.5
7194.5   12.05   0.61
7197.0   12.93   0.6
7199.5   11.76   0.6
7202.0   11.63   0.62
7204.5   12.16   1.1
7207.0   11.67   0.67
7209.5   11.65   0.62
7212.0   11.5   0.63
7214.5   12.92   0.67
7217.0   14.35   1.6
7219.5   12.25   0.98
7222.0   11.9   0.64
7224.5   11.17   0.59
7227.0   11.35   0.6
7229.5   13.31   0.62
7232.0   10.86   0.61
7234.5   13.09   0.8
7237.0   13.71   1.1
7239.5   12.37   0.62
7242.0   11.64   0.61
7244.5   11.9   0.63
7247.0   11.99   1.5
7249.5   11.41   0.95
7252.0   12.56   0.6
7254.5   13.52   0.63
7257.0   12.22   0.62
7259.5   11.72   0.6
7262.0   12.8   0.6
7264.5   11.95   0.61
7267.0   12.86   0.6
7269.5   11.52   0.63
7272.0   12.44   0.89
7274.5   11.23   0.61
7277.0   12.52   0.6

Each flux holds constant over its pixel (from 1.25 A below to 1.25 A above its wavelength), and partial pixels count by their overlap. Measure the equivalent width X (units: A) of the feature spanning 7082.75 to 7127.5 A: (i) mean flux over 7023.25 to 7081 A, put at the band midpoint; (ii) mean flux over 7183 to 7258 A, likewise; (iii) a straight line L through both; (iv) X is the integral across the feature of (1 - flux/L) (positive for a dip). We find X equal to 1.74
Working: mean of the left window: 12.5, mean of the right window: 12.2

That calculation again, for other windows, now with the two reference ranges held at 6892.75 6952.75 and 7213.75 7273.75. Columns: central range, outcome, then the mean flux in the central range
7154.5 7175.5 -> 1.1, 11.7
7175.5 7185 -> -0.1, 12.5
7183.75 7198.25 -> 0.3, 12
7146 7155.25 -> 0.6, 11.6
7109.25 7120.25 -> 0.3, 12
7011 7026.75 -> 0.2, 12.2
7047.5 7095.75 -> 0.8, 12.1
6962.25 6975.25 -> -0.2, 12.6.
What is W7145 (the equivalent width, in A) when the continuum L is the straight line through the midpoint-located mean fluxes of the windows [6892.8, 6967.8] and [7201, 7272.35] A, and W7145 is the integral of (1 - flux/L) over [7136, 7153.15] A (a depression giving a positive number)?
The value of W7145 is 0.2 A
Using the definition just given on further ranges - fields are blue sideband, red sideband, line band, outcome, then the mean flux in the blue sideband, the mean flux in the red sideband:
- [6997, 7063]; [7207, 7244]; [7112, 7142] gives 1.3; 12.5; 12.3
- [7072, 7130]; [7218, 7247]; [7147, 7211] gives 1.2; 12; 12.2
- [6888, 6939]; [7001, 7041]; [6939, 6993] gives 0.9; 12.5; 12.6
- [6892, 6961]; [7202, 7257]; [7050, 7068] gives 0.7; 12.4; 12.2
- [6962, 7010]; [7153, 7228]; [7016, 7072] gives -0.1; 12.5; 12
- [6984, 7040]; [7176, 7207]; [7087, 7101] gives 0.2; 12.5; 12.1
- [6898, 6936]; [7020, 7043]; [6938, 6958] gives 1.0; 12.6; 12.9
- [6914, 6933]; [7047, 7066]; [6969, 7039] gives -0.9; 12.6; 12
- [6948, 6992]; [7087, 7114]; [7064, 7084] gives -0.2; 12.4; 11.9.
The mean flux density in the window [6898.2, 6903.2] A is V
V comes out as 12.9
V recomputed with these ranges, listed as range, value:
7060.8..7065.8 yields 11.4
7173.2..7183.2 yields 12.3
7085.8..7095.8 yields 12.2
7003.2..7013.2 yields 12.7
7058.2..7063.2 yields 11.7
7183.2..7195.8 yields 11.9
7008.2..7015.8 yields 12.5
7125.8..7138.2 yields 11.7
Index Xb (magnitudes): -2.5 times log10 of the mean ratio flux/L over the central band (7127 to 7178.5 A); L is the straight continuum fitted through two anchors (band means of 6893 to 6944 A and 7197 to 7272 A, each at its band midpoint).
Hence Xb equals 0.04 mag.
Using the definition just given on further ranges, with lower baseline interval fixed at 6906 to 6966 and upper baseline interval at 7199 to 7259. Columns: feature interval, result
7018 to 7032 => 0.004 mag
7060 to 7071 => 0.064 mag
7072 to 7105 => 0.007 mag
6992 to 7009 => -0.013 mag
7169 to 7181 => 0.019 mag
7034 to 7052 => -0.070 mag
